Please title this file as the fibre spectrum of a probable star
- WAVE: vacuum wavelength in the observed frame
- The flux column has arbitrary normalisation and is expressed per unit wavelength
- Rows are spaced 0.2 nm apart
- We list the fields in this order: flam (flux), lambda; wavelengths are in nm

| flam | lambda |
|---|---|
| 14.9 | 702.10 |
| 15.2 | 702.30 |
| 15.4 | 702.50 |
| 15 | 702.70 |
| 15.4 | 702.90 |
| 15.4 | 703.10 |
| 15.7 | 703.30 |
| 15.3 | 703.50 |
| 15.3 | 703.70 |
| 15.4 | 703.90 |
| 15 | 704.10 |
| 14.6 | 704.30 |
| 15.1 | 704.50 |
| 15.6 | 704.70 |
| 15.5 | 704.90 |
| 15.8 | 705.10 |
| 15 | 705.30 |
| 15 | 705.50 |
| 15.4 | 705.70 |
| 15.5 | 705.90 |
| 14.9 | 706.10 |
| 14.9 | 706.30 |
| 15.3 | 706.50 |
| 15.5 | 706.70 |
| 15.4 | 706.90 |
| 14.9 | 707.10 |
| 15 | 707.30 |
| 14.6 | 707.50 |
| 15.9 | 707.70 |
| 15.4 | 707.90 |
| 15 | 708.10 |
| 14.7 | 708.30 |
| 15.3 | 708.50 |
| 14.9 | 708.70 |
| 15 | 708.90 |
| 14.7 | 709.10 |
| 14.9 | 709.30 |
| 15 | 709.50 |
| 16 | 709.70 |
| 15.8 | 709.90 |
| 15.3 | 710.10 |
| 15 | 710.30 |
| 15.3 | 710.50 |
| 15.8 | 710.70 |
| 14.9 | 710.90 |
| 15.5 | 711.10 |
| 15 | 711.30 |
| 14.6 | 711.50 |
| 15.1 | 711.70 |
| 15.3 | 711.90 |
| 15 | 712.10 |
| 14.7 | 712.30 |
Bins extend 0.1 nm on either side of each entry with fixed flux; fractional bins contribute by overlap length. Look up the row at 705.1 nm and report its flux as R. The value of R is 15.8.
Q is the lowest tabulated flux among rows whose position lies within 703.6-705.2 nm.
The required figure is 14.6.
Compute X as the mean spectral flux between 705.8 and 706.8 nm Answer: 15.2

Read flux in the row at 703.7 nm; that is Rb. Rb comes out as 15.3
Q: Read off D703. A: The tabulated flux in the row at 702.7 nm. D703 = 15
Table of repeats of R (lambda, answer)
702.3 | 15.2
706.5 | 15.3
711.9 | 15.3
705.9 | 15.5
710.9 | 14.9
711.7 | 15.1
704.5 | 15.1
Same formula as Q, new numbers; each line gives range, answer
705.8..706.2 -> 14.9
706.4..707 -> 15.3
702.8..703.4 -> 15.4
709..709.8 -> 14.7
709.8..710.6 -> 15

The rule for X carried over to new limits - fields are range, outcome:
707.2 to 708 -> 15.2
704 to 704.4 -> 14.8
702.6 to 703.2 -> 15.3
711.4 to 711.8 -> 14.9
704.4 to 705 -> 15.4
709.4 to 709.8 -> 15.5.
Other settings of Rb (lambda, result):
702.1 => 14.9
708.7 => 14.9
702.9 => 15.4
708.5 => 15.3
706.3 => 14.9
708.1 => 15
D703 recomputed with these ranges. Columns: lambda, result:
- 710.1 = 15.3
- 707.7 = 15.9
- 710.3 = 15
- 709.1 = 14.7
